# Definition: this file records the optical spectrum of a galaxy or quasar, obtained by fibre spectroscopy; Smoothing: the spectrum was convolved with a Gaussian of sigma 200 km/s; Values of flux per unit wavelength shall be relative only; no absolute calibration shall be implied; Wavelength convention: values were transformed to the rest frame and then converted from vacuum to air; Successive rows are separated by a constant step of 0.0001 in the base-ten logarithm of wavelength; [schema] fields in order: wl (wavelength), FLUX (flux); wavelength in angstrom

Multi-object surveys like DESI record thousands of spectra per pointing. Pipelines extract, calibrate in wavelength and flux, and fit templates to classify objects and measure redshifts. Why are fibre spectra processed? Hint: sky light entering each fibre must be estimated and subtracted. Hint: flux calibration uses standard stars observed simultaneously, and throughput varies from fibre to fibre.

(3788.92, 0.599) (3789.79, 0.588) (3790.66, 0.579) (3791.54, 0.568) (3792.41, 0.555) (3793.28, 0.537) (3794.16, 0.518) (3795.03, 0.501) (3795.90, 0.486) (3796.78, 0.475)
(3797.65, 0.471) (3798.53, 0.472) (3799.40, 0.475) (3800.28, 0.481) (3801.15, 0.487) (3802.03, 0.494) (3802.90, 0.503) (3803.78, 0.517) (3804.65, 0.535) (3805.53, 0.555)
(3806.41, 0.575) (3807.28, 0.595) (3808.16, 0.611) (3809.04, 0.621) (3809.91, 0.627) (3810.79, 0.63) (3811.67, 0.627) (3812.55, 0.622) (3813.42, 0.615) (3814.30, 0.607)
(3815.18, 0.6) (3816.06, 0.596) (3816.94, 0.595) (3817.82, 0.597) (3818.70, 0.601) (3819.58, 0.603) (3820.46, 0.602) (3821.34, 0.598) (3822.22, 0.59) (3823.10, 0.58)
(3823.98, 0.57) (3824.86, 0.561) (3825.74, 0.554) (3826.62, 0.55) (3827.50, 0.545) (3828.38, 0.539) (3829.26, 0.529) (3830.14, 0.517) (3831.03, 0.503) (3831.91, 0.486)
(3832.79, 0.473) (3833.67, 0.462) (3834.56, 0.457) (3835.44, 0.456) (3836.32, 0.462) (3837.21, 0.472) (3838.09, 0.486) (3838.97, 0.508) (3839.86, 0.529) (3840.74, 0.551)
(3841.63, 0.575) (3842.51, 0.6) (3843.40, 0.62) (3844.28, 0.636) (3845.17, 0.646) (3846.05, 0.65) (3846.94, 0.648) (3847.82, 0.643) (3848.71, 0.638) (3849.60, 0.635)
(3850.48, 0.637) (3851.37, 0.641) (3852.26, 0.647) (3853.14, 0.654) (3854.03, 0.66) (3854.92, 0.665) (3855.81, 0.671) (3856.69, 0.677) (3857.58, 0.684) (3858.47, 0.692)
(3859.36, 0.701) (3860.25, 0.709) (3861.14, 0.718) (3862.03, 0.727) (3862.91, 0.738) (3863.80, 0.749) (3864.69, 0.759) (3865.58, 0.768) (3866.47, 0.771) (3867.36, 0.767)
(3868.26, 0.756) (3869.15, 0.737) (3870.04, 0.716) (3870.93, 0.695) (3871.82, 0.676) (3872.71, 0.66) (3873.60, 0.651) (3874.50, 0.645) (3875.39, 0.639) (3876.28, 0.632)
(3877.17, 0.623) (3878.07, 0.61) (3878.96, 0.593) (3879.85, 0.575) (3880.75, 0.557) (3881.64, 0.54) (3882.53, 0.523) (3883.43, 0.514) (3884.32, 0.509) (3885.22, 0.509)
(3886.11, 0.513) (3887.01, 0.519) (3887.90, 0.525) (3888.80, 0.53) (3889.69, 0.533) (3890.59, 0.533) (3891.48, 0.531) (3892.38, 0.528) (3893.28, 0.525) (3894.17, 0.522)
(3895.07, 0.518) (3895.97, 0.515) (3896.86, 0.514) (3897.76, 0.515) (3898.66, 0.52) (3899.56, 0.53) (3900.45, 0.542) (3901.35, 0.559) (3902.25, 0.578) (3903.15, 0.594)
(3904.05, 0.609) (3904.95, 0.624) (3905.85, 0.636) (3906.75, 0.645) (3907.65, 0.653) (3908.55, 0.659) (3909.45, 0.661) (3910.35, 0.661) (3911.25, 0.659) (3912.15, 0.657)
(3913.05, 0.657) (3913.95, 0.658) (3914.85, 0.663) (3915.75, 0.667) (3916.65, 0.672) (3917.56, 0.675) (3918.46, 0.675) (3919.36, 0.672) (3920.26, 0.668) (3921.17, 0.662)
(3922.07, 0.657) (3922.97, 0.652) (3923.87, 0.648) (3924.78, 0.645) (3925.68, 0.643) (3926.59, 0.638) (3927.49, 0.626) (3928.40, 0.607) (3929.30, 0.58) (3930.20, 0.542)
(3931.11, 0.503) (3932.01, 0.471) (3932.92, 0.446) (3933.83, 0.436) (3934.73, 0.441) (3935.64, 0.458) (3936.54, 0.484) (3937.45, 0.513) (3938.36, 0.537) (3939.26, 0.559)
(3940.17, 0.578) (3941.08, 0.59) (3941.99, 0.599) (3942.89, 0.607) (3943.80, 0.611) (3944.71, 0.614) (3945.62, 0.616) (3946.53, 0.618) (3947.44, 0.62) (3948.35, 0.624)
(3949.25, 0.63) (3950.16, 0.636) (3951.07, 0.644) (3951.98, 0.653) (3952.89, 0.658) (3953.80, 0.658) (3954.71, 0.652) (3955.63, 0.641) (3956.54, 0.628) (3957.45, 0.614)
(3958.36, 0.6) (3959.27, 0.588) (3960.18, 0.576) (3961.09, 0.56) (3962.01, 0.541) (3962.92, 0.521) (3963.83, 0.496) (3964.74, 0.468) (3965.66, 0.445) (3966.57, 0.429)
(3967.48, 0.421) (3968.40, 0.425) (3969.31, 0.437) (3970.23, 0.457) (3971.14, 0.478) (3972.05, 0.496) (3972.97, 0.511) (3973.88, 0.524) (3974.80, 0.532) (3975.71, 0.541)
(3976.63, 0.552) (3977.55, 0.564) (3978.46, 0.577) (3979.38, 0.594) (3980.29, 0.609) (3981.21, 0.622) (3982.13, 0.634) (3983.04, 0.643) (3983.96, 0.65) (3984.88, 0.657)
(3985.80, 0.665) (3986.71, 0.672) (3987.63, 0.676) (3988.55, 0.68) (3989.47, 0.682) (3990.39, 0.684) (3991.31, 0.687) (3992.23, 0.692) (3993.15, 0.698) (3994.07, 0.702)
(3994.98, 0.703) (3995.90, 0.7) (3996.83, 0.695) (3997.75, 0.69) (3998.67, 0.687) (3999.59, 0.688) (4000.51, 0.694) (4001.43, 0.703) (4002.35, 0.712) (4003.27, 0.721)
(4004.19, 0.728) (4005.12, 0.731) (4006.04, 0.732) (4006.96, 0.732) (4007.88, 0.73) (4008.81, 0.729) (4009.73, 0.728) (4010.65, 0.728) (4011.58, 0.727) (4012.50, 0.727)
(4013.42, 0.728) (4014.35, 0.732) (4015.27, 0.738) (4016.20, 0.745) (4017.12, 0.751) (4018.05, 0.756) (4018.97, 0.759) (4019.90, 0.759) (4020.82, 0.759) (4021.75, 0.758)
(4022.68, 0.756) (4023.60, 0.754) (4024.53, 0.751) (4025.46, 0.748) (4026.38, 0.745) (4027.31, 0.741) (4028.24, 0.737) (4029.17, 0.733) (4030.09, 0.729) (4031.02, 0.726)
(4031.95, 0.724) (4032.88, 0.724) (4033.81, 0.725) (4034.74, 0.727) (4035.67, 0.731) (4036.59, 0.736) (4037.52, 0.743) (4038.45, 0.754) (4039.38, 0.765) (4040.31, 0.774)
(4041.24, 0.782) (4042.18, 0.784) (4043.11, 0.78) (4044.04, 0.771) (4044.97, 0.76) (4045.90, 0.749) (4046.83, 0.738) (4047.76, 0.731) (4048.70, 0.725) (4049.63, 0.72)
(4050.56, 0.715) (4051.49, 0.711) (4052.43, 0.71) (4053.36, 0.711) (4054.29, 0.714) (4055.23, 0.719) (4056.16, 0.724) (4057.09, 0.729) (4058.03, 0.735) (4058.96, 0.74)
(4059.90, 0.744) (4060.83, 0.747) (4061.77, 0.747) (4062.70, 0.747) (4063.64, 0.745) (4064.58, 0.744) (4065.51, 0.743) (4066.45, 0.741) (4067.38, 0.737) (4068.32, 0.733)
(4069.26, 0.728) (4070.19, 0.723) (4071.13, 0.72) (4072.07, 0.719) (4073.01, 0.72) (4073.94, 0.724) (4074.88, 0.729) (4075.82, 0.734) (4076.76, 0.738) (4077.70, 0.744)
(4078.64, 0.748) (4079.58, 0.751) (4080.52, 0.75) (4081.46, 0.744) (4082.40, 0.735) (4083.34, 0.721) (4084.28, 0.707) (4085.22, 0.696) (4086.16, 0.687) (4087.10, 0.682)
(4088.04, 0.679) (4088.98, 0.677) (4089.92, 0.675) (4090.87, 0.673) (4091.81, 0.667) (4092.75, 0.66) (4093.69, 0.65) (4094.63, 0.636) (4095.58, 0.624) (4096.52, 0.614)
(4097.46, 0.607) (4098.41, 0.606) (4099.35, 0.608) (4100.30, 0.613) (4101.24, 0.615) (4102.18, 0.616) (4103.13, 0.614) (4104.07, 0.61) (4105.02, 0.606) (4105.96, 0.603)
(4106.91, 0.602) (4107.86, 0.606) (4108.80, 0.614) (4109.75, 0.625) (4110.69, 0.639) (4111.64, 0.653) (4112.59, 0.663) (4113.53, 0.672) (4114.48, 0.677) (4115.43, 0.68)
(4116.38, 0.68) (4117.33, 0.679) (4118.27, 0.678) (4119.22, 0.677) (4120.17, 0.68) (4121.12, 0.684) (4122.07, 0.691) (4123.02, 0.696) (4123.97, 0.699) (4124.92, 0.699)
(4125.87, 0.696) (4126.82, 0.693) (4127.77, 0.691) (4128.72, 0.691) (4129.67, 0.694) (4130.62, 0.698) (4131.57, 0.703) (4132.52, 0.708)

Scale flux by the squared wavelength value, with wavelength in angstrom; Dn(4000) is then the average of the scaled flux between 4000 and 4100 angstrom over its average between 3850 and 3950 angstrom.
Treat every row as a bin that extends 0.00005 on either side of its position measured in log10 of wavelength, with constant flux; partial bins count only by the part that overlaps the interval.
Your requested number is 1.3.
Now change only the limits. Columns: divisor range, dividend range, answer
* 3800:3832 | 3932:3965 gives 1.08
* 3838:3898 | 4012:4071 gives 1.31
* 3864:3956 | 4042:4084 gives 1.32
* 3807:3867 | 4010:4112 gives 1.31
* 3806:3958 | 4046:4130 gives 1.27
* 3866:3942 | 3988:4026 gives 1.28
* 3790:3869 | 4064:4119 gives 1.31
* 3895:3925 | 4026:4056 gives 1.27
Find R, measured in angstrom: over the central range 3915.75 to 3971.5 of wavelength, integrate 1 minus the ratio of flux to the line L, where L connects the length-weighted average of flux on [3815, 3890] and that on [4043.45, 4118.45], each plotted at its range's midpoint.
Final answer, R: 5.7 angstrom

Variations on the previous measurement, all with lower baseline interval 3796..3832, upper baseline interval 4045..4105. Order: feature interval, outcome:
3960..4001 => 3.7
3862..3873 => -2.7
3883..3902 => 2.4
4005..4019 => -1.4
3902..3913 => -0.5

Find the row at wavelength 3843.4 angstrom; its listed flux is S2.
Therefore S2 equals 0.62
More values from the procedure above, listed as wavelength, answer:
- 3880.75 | 0.557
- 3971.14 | 0.478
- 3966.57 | 0.429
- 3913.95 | 0.658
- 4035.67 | 0.731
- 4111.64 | 0.653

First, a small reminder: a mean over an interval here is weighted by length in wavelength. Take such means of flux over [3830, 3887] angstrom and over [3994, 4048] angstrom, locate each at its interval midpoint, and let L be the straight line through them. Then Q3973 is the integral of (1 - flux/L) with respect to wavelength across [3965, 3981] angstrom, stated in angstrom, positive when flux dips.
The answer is 4.4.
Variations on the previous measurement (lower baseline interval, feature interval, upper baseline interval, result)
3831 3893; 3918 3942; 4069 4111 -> 2.1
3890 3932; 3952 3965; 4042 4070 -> 1.2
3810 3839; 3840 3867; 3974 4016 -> -4.5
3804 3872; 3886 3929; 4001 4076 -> 3.6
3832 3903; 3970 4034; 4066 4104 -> -2.8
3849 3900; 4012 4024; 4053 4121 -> -1.5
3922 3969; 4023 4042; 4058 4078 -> -1.5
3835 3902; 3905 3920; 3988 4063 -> -0.4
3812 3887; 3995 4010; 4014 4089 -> -0.1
